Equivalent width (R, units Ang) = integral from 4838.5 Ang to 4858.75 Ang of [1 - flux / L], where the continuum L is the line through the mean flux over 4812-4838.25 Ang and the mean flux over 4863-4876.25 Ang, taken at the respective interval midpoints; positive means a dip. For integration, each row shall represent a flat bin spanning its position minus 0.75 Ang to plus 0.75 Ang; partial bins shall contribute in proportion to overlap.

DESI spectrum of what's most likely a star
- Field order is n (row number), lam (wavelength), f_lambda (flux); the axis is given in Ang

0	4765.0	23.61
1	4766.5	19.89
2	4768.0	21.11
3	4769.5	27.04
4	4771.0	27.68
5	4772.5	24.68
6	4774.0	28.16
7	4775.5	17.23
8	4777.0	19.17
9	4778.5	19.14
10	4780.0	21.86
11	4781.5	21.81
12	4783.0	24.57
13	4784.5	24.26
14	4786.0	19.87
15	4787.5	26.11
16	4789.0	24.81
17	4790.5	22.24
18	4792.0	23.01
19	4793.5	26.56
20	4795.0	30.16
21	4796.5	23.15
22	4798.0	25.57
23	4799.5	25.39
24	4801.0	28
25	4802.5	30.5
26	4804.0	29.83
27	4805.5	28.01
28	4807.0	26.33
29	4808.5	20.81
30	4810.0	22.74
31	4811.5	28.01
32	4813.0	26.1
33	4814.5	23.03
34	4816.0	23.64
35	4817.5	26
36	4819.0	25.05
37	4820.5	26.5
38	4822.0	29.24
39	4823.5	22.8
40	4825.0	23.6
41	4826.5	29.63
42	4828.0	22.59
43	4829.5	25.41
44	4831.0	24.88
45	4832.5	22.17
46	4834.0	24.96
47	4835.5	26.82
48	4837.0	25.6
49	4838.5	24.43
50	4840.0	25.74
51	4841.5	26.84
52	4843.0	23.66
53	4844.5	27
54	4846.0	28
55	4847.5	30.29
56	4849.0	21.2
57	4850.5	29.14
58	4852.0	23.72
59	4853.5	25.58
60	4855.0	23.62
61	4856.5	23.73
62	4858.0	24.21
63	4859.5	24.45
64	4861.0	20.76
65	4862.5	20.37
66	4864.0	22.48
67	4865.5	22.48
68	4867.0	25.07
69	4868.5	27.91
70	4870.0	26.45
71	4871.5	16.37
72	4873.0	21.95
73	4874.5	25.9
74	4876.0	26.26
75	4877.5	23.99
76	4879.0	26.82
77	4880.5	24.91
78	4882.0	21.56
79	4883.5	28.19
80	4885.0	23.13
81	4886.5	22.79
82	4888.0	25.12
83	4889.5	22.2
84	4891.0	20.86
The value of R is -0.9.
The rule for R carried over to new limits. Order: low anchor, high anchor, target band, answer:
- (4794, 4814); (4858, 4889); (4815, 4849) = -0.21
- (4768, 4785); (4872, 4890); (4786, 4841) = -4.49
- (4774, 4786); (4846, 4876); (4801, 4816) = -2.47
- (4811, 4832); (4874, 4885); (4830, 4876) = 1.34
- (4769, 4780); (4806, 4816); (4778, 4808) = -1.53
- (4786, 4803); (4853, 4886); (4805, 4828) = -0.18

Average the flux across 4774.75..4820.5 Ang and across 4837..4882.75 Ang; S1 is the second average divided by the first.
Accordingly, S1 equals 1.0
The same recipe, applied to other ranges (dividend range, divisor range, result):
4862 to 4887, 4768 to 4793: 1.03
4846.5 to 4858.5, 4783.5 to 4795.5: 1.03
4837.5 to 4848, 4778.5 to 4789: 1.15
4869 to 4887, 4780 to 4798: 1.00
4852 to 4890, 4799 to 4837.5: 0.93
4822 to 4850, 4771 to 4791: 1.12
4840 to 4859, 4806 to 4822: 1.02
